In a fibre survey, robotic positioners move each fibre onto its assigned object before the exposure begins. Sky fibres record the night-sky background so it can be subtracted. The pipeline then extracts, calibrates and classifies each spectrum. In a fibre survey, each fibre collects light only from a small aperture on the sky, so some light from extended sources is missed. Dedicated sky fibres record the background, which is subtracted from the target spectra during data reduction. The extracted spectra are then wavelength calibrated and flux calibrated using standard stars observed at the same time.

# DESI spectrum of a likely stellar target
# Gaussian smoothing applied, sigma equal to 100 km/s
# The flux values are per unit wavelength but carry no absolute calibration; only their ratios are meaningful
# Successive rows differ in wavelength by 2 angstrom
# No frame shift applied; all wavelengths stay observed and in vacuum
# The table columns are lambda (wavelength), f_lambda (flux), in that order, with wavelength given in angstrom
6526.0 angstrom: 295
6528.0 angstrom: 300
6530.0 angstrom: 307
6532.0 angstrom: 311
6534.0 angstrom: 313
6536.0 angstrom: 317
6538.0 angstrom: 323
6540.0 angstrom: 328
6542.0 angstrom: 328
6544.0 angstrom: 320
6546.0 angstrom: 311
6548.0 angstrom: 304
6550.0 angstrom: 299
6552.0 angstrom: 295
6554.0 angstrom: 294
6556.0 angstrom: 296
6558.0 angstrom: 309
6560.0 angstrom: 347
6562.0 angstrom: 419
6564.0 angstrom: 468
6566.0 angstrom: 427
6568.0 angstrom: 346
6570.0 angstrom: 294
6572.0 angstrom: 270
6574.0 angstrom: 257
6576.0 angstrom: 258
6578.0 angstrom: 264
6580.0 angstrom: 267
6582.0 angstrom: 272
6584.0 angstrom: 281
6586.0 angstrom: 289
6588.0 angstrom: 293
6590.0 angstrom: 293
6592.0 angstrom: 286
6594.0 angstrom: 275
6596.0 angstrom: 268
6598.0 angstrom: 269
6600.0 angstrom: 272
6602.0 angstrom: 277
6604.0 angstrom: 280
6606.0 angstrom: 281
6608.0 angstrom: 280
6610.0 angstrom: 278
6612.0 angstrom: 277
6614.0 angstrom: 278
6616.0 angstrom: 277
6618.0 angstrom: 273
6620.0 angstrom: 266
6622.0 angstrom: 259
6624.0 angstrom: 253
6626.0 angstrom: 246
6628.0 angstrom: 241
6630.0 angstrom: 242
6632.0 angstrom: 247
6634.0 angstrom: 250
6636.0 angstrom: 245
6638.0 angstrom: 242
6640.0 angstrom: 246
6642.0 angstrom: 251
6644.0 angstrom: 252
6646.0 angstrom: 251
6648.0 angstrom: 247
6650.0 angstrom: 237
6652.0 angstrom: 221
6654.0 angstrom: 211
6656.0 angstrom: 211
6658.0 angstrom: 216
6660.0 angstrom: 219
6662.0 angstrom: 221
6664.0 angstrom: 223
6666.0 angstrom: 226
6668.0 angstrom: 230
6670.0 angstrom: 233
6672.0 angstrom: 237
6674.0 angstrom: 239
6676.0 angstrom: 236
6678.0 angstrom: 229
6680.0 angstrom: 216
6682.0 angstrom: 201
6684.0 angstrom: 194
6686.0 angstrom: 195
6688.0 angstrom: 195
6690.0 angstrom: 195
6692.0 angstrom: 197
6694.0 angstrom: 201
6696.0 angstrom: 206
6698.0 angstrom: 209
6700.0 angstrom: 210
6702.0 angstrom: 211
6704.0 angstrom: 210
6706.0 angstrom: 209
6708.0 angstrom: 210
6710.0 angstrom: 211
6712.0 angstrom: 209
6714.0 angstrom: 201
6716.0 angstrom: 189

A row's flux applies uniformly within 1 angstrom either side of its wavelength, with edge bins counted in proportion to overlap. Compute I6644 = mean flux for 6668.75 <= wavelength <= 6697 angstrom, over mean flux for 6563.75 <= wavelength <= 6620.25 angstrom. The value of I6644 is 0.7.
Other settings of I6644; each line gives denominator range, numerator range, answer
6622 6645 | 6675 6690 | 0.84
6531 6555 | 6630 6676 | 0.75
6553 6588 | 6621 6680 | 0.75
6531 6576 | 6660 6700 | 0.66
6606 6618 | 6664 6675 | 0.84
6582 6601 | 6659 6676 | 0.82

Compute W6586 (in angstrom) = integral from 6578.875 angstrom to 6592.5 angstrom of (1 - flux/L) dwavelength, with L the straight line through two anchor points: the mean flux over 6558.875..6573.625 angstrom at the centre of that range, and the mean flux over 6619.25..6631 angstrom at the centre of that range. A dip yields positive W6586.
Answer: 1.8 angstrom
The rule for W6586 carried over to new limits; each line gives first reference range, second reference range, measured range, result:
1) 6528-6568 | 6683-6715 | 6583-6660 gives 3.1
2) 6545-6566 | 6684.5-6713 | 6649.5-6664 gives 1.5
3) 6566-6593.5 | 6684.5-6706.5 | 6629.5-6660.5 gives 0.4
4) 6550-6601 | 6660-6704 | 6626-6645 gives 0.6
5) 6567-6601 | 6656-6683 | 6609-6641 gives -0.5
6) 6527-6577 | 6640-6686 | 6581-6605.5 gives 0.6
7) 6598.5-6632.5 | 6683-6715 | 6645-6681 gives 0.4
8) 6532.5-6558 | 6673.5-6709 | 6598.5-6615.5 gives -0.6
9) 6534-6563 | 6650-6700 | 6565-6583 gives 0.3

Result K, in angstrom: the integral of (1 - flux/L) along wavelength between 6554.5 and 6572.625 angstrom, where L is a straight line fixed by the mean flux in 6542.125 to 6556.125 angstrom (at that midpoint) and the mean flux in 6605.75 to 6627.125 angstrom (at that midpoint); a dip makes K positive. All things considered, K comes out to -3.4 angstrom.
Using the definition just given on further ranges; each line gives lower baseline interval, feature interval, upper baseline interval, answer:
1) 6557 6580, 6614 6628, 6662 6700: 0.72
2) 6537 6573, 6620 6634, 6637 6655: 0.52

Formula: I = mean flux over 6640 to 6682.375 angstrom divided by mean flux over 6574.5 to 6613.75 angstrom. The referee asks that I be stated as 0.8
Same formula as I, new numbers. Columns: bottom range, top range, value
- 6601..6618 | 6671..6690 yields 0.77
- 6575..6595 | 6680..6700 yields 0.72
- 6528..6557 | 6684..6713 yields 0.66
